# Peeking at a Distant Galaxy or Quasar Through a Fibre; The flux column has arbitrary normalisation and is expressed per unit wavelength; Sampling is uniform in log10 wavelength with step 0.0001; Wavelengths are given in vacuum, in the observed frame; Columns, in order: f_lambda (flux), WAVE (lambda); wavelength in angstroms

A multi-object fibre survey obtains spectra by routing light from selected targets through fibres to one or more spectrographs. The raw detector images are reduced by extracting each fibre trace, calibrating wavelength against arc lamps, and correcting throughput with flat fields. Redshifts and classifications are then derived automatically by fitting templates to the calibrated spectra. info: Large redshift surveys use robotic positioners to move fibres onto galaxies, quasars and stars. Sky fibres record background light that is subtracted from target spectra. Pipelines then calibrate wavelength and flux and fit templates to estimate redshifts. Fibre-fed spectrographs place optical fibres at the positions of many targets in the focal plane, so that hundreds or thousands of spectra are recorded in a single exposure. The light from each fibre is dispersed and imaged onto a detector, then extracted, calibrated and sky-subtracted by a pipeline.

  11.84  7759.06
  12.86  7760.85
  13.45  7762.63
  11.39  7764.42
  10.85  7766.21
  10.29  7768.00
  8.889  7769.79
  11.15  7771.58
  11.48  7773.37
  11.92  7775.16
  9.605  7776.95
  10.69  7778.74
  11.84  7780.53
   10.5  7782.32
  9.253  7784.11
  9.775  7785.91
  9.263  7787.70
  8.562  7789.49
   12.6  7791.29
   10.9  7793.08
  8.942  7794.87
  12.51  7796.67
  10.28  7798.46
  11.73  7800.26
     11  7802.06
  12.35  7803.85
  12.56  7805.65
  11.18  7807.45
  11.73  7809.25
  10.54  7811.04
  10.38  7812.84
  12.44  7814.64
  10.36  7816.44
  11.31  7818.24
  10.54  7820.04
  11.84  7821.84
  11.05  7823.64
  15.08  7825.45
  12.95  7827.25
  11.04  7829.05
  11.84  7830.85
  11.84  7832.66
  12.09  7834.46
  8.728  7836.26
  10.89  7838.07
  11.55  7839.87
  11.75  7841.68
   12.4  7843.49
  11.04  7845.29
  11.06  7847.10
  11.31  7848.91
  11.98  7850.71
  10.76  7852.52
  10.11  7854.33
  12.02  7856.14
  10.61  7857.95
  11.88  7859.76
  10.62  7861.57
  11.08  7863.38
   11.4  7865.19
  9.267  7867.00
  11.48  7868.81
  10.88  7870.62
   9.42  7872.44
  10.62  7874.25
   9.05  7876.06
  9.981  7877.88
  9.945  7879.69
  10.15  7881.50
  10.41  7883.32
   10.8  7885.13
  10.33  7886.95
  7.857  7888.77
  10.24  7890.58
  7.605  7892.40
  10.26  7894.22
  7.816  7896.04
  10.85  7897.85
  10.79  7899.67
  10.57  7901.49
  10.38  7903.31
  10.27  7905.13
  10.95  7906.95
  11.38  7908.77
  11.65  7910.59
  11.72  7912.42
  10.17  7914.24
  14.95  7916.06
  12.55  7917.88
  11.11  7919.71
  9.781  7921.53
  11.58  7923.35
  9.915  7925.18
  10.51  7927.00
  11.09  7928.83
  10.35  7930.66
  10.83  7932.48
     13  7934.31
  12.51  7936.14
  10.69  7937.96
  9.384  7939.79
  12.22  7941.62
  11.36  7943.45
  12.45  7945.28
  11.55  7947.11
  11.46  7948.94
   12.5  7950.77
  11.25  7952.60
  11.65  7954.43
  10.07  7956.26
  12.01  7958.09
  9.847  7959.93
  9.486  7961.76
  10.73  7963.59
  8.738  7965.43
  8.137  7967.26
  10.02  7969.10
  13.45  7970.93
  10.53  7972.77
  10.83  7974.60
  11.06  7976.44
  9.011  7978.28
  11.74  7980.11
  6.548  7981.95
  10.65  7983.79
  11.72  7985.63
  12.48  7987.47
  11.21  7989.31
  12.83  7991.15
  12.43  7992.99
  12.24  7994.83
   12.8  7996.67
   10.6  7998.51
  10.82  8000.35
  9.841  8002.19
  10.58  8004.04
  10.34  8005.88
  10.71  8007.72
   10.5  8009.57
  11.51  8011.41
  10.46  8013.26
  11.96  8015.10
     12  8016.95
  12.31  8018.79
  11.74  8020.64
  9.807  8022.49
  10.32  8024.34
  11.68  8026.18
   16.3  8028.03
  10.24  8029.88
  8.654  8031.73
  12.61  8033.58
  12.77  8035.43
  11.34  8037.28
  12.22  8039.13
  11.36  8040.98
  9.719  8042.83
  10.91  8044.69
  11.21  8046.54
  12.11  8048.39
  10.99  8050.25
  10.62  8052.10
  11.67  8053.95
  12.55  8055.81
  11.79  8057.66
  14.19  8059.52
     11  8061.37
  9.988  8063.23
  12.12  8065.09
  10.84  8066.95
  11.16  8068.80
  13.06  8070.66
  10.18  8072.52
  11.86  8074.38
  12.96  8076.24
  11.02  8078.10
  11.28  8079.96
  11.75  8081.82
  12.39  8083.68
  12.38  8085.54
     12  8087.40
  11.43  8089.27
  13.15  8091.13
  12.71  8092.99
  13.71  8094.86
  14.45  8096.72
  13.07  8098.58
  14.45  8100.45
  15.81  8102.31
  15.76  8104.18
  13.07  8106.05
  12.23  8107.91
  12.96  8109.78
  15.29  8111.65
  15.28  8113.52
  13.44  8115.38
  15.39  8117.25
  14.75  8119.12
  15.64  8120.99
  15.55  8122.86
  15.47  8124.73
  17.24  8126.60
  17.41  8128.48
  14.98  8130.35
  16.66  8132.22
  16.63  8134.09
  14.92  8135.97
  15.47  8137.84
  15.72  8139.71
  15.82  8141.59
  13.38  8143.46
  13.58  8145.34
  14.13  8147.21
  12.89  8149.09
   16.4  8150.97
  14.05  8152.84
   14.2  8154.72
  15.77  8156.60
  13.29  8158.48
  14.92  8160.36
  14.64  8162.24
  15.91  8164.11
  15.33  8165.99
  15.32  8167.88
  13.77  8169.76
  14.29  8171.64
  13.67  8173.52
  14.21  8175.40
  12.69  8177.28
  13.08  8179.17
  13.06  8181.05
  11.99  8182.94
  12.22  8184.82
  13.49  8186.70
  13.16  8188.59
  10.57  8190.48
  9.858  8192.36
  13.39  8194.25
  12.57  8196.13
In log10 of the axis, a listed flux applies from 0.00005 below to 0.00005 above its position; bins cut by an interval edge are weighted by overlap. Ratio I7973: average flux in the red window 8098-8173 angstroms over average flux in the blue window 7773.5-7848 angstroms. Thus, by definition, 1.3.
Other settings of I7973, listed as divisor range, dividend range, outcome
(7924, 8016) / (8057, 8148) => 1.25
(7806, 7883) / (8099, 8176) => 1.34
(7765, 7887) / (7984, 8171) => 1.18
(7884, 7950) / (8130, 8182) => 1.34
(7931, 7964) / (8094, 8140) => 1.33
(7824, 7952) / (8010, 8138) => 1.16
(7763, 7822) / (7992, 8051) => 1.04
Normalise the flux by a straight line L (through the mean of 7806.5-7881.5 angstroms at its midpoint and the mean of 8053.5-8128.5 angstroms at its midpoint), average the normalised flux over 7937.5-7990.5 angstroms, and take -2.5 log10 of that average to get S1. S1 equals 0.126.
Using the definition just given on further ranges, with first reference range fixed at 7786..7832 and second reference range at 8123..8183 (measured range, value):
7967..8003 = 0.19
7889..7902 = 0.26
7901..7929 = 0.11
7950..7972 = 0.20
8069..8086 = 0.18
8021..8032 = 0.19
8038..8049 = 0.21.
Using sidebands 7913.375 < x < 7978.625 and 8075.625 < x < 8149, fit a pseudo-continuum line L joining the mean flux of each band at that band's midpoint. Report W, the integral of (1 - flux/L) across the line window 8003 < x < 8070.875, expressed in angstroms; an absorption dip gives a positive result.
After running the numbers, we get 7.1 angstroms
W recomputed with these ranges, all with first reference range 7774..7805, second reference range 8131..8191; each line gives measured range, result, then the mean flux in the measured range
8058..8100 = 4.15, 12.1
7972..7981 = 1.34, 10.6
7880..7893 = 2.17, 9.69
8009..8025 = 2.08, 11.2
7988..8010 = 2.47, 11.3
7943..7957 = 0.78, 11.6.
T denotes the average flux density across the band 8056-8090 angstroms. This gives 11.8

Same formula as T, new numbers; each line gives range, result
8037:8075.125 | 11.5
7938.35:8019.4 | 11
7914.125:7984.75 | 10.9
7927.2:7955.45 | 11.5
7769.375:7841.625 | 11.1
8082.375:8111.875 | 13.4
